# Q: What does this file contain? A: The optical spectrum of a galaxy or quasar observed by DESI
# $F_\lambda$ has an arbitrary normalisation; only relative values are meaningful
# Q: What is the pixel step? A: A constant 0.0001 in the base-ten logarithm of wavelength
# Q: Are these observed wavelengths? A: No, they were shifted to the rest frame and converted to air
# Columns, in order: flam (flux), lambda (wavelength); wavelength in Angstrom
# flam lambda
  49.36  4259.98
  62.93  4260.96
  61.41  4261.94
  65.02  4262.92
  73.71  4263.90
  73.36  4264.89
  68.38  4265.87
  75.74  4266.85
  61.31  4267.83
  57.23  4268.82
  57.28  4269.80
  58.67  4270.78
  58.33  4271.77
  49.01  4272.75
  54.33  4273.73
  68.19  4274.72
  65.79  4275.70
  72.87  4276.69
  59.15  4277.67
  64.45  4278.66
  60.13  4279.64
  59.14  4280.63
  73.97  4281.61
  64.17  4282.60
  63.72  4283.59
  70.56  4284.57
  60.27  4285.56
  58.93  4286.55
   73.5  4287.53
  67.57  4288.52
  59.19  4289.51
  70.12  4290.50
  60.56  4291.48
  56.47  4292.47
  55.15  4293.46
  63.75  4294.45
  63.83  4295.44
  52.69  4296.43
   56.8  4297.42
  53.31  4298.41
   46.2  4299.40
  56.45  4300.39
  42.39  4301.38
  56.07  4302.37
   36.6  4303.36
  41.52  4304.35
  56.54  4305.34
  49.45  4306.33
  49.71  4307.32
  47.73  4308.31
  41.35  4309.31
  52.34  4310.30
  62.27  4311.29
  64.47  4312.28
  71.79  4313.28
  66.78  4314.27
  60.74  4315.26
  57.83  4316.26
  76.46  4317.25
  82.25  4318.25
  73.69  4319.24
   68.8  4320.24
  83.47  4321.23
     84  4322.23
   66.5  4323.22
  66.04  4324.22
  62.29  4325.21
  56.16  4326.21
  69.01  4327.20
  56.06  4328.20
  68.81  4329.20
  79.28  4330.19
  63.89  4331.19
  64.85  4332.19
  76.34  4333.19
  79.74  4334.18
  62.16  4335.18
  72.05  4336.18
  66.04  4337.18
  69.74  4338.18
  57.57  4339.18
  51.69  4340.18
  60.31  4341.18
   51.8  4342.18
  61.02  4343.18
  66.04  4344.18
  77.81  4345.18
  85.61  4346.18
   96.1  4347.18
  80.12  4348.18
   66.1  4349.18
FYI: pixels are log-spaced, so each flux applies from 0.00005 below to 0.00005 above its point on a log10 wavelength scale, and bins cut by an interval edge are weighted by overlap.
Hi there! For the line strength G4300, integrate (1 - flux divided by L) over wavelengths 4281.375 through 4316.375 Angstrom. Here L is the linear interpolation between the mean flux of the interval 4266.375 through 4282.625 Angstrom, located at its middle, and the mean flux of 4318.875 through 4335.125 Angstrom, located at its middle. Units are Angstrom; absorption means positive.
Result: 4.2 Angstrom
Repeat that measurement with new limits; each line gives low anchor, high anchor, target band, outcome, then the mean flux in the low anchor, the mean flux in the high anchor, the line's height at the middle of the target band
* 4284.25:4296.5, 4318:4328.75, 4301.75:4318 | 2.6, 62.7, 69.6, 66.8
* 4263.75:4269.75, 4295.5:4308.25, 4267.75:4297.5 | -1.4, 67.1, 50.2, 59.5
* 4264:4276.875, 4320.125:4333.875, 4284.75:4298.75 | 0.9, 63.2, 69.2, 65.4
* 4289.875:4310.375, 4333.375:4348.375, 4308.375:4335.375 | -2.4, 52.9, 69.1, 61.5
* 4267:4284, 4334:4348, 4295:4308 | 2.8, 61.9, 68.4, 64.5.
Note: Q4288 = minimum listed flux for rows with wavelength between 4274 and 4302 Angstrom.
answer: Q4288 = 42.39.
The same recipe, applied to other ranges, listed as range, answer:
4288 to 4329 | 36.6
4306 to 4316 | 41.35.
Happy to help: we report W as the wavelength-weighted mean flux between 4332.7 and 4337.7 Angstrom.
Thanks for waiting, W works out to 71.3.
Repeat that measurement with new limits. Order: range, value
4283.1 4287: 63.4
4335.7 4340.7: 63.3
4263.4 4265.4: 73.3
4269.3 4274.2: 55.6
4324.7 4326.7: 59.4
